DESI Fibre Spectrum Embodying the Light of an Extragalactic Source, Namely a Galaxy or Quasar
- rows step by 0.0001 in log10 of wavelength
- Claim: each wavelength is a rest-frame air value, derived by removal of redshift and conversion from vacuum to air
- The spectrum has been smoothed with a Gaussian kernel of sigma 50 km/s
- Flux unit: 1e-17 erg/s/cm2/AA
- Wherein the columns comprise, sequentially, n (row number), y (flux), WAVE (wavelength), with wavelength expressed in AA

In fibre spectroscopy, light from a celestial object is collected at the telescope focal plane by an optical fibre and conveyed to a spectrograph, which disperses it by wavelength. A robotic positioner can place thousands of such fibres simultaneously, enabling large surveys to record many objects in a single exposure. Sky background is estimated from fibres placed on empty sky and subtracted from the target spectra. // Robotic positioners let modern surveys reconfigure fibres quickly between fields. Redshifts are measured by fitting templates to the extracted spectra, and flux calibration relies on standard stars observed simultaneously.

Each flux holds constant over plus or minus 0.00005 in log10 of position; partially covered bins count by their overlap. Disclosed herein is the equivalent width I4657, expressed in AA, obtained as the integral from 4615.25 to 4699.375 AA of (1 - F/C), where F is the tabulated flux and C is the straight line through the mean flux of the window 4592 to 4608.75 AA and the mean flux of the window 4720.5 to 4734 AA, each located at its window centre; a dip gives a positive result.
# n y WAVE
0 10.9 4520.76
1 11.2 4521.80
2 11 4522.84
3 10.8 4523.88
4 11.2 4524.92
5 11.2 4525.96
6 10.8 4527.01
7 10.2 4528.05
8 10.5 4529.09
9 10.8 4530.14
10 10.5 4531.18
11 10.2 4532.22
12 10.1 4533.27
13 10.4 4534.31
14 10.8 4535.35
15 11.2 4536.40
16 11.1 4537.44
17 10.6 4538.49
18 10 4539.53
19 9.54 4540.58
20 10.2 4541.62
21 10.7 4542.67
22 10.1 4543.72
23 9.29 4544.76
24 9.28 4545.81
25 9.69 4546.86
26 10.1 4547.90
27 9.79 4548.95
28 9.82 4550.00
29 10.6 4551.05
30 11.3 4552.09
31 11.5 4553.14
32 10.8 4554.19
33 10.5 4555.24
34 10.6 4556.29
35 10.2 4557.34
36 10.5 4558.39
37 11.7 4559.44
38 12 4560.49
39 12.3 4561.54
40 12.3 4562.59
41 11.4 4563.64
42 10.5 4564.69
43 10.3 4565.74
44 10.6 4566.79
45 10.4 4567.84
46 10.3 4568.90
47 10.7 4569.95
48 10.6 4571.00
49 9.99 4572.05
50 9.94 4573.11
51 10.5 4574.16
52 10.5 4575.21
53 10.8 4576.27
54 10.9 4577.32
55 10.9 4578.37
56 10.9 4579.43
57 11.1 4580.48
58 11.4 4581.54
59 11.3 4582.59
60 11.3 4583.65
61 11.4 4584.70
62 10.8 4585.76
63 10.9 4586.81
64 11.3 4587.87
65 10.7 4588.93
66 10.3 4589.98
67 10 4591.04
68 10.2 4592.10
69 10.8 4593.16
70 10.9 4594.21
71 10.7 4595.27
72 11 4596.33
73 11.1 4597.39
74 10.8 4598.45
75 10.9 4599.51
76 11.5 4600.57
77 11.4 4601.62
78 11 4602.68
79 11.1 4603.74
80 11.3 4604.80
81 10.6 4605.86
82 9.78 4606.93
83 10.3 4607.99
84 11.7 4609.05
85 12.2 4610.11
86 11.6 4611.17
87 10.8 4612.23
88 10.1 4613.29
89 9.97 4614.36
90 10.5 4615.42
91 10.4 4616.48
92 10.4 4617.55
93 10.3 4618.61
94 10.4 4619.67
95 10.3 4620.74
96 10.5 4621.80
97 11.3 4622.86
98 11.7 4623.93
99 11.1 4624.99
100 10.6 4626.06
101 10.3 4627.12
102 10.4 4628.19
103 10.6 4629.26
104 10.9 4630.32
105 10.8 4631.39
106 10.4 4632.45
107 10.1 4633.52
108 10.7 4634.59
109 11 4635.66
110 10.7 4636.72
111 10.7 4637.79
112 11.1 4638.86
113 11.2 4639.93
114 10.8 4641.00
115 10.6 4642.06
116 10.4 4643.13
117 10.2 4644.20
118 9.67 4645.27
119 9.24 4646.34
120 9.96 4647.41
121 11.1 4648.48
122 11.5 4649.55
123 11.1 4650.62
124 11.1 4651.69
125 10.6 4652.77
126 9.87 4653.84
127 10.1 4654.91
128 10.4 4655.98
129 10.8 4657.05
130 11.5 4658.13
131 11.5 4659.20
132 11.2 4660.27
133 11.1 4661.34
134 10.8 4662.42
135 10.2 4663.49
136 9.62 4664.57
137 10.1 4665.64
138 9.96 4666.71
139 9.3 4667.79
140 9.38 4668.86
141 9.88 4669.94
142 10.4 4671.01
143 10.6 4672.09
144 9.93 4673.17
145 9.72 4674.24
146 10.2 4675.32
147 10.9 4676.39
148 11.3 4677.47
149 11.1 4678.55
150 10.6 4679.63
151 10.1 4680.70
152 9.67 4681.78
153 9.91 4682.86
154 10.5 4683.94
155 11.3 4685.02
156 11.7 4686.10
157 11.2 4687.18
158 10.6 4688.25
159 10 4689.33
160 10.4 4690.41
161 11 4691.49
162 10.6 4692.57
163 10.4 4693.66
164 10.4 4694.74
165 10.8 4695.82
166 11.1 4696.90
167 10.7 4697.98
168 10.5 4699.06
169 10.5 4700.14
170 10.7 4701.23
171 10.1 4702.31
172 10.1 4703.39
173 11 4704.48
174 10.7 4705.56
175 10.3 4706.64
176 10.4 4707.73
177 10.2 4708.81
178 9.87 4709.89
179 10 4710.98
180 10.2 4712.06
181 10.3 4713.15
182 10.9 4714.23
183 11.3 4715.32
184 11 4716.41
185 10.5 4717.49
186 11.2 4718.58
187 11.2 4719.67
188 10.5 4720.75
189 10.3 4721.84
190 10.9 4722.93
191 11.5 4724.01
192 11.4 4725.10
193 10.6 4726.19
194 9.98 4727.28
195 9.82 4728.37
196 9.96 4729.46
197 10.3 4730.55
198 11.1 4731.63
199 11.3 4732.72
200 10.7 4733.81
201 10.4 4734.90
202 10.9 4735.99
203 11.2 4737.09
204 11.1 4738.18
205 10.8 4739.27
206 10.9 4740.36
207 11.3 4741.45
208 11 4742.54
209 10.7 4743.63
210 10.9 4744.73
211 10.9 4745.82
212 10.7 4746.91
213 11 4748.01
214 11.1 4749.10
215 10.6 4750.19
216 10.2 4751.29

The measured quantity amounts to 1.63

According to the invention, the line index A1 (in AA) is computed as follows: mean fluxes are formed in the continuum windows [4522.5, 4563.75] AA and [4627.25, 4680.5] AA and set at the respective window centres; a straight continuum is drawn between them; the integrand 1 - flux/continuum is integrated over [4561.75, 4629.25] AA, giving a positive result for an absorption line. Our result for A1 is -1.43 AA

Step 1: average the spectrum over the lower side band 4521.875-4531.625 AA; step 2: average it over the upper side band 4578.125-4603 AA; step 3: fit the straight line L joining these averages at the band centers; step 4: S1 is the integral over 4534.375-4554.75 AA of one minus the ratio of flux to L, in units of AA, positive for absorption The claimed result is 0.9 AA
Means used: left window 10.8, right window 10.9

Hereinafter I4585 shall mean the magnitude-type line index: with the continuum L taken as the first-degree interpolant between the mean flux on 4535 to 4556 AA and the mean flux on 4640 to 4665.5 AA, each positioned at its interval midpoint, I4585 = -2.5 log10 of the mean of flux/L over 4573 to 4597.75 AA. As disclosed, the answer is -0.04 mag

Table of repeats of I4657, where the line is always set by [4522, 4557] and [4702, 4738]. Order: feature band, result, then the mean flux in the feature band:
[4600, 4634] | -0.7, 10.8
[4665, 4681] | 0.5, 10.2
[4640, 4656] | 0.1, 10.5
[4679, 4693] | 0.0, 10.6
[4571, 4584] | -0.3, 10.8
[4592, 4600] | -0.2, 10.8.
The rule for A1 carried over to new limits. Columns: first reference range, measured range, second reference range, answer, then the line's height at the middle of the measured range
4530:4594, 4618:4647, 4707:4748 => 0.23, 10.7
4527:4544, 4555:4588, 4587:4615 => -0.72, 10.7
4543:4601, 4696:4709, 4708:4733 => 0.11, 10.6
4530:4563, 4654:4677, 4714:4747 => 0.80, 10.7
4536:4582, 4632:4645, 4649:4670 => -0.13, 10.5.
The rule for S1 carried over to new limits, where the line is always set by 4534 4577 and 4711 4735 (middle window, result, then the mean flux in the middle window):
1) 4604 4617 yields -0.2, 10.8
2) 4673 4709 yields 0.4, 10.6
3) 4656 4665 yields -0.2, 10.8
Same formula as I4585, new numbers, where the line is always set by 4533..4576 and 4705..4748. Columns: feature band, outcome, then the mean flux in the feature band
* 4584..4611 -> -0.03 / 10.9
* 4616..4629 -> 0.00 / 10.6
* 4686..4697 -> 0.00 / 10.7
